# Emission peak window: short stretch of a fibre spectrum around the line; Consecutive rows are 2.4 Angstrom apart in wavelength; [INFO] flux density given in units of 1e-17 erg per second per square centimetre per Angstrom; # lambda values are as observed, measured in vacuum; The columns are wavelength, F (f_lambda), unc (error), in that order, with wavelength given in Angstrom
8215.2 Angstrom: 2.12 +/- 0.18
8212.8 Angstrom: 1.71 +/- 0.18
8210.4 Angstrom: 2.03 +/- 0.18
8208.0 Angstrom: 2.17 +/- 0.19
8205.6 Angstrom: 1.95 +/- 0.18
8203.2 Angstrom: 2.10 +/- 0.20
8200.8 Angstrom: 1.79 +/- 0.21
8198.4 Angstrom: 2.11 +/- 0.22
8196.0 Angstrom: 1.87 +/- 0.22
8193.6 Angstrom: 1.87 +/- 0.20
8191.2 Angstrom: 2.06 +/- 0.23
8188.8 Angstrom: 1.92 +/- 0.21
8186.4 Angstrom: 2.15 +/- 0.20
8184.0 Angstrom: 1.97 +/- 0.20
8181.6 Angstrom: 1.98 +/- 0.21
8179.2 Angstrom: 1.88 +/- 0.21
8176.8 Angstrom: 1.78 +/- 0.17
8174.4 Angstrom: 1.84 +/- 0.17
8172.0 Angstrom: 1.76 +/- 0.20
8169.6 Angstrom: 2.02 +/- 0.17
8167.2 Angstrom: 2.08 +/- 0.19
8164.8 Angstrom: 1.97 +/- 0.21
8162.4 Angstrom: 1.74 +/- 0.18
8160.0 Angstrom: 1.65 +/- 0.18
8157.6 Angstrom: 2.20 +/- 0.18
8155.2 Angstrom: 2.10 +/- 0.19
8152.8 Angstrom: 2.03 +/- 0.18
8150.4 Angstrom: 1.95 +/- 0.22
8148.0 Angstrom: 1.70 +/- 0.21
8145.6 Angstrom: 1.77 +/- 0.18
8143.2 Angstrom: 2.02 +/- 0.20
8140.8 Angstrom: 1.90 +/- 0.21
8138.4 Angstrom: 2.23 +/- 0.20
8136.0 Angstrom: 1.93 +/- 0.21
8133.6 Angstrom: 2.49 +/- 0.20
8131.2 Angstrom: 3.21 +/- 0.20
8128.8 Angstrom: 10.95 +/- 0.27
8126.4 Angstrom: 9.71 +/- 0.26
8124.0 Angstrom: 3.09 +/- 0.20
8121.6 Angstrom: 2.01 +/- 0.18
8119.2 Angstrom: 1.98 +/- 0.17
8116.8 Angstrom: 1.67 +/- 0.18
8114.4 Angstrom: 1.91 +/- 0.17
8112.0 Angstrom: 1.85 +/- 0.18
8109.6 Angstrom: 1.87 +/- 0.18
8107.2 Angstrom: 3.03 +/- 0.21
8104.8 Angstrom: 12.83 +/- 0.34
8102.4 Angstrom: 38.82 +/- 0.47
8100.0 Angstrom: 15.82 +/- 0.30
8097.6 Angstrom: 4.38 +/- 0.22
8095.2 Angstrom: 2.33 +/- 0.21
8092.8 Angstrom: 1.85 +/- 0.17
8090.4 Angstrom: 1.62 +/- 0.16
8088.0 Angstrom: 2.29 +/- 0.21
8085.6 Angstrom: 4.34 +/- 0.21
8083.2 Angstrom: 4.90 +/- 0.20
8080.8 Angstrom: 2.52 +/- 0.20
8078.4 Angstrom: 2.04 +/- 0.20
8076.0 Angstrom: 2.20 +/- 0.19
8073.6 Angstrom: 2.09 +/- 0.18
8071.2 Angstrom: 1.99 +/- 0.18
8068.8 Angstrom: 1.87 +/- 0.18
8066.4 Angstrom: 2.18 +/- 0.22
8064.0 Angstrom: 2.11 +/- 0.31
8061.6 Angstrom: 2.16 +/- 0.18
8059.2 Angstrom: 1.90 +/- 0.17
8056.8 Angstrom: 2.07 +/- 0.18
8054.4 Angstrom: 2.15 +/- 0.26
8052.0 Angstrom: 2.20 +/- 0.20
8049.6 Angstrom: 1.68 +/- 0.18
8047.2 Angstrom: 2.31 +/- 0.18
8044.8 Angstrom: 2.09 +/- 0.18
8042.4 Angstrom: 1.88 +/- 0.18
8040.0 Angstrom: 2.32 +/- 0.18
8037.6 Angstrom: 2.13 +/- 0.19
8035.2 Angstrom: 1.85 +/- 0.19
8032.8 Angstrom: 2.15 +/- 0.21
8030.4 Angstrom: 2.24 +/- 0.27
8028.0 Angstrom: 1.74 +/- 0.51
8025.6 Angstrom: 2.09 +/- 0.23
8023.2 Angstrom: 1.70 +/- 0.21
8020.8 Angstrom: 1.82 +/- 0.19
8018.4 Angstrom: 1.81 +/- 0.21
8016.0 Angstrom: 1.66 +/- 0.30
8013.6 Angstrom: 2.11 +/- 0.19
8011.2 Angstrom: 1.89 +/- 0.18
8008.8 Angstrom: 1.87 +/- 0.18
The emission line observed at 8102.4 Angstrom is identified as H-alpha 6563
